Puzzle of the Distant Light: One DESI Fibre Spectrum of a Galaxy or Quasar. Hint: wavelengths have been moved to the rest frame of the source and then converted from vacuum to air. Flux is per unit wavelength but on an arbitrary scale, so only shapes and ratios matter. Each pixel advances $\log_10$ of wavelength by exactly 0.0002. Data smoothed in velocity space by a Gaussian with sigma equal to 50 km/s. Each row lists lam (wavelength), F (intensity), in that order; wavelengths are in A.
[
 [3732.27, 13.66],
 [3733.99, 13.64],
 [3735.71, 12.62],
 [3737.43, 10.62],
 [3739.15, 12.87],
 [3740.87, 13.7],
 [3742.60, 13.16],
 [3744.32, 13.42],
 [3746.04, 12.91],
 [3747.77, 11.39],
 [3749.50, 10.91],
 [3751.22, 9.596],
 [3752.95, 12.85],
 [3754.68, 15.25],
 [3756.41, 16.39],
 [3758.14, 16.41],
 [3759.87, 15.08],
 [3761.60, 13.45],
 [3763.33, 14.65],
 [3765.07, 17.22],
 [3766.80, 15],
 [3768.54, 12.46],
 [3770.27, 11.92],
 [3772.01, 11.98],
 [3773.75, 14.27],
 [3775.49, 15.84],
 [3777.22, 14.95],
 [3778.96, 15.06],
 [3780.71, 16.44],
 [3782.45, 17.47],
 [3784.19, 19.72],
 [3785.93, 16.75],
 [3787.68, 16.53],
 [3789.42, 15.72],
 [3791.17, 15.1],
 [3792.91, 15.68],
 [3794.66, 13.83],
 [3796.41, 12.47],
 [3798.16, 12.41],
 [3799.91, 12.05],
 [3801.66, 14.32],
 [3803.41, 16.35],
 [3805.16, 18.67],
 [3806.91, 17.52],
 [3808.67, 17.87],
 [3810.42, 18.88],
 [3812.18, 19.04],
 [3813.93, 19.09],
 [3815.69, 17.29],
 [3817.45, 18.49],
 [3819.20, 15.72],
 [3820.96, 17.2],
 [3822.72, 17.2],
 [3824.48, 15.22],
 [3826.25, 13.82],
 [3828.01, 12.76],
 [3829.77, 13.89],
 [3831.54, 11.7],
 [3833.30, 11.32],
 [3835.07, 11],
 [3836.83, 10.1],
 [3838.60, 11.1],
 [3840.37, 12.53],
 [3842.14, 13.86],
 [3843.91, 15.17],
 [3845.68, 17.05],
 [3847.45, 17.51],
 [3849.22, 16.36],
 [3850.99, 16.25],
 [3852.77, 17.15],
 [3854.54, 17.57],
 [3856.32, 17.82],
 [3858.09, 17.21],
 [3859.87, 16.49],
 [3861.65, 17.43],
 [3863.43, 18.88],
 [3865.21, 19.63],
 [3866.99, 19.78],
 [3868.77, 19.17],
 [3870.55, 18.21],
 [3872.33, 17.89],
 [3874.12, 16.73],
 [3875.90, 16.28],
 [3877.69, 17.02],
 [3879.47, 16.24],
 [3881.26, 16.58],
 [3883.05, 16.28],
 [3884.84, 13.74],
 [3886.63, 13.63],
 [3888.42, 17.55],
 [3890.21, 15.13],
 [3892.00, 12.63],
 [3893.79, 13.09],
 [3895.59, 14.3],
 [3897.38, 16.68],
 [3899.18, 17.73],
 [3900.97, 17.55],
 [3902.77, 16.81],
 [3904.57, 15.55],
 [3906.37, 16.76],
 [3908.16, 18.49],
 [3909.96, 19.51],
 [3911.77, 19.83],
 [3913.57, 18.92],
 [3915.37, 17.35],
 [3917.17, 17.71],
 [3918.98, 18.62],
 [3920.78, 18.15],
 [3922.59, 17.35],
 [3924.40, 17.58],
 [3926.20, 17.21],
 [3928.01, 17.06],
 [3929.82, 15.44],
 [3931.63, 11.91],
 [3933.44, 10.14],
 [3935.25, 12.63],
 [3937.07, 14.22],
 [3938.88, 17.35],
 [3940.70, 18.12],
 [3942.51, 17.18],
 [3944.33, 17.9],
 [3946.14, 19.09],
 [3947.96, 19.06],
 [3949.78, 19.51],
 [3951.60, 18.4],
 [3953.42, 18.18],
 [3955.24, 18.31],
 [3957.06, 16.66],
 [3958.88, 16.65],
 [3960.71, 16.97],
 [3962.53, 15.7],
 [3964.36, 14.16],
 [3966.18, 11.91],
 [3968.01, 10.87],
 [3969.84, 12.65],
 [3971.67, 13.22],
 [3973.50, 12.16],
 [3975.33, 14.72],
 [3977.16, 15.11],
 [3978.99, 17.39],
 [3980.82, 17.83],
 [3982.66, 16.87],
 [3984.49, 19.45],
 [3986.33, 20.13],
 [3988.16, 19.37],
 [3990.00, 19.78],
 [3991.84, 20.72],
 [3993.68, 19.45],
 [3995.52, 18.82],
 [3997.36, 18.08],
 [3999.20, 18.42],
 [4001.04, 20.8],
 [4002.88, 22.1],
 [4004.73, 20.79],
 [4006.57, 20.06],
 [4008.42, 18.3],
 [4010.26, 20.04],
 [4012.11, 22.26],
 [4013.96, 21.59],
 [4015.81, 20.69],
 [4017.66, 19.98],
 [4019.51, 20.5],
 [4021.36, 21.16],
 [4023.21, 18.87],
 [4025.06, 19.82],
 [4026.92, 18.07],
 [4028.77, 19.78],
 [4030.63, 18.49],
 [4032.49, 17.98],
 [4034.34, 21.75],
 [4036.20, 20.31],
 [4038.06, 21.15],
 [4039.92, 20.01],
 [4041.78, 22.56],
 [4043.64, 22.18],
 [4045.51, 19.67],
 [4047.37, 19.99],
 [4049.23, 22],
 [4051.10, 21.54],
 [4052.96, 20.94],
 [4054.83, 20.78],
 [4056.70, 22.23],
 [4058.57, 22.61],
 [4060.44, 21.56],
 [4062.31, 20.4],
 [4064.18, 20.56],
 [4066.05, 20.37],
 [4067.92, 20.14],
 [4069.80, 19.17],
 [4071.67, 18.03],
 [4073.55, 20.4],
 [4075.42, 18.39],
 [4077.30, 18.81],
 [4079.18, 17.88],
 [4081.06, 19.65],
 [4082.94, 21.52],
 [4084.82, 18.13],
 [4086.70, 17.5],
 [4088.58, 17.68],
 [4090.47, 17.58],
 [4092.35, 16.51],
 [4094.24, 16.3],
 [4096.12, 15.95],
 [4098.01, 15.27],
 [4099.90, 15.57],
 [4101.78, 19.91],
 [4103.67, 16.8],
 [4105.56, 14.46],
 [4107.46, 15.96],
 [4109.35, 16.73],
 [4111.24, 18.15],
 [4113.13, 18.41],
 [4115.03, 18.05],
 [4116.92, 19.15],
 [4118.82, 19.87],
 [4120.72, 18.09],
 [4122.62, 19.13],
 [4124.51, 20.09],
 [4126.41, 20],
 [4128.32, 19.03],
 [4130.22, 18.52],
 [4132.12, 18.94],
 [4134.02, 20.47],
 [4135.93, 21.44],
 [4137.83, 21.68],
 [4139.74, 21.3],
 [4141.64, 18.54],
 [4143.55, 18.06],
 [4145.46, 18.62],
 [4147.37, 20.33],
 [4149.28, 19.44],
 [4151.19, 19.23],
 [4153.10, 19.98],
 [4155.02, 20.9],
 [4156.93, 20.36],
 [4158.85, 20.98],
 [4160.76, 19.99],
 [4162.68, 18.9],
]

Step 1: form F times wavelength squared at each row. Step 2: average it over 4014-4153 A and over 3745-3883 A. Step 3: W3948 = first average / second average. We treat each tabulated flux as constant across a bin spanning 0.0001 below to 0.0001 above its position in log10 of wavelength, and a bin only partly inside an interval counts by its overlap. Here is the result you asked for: 1.43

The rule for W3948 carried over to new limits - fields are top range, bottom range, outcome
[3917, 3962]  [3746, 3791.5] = 1.25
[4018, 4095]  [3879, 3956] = 1.28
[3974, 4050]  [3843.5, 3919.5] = 1.24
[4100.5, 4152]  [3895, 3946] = 1.25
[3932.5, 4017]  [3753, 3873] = 1.21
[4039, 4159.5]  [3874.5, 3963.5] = 1.27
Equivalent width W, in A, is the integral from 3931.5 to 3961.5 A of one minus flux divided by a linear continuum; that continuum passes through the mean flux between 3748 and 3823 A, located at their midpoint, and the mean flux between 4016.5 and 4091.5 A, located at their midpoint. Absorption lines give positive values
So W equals 2.40 A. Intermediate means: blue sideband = 15.4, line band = 16.7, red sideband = 20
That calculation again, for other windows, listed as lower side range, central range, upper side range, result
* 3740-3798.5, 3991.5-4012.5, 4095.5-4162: -3.17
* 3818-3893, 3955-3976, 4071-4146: 3.11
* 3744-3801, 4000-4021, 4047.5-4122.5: -3.42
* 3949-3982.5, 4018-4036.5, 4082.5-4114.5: -3.80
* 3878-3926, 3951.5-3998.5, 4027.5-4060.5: 5.44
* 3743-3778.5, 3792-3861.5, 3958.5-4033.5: -1.83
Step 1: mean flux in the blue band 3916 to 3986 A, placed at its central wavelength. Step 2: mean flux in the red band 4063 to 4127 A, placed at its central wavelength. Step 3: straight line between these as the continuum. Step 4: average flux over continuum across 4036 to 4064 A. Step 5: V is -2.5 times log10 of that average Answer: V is -0.20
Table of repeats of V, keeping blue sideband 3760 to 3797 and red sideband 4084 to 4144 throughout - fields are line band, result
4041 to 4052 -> -0.21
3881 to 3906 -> 0.05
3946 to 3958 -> -0.11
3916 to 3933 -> -0.01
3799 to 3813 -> -0.10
